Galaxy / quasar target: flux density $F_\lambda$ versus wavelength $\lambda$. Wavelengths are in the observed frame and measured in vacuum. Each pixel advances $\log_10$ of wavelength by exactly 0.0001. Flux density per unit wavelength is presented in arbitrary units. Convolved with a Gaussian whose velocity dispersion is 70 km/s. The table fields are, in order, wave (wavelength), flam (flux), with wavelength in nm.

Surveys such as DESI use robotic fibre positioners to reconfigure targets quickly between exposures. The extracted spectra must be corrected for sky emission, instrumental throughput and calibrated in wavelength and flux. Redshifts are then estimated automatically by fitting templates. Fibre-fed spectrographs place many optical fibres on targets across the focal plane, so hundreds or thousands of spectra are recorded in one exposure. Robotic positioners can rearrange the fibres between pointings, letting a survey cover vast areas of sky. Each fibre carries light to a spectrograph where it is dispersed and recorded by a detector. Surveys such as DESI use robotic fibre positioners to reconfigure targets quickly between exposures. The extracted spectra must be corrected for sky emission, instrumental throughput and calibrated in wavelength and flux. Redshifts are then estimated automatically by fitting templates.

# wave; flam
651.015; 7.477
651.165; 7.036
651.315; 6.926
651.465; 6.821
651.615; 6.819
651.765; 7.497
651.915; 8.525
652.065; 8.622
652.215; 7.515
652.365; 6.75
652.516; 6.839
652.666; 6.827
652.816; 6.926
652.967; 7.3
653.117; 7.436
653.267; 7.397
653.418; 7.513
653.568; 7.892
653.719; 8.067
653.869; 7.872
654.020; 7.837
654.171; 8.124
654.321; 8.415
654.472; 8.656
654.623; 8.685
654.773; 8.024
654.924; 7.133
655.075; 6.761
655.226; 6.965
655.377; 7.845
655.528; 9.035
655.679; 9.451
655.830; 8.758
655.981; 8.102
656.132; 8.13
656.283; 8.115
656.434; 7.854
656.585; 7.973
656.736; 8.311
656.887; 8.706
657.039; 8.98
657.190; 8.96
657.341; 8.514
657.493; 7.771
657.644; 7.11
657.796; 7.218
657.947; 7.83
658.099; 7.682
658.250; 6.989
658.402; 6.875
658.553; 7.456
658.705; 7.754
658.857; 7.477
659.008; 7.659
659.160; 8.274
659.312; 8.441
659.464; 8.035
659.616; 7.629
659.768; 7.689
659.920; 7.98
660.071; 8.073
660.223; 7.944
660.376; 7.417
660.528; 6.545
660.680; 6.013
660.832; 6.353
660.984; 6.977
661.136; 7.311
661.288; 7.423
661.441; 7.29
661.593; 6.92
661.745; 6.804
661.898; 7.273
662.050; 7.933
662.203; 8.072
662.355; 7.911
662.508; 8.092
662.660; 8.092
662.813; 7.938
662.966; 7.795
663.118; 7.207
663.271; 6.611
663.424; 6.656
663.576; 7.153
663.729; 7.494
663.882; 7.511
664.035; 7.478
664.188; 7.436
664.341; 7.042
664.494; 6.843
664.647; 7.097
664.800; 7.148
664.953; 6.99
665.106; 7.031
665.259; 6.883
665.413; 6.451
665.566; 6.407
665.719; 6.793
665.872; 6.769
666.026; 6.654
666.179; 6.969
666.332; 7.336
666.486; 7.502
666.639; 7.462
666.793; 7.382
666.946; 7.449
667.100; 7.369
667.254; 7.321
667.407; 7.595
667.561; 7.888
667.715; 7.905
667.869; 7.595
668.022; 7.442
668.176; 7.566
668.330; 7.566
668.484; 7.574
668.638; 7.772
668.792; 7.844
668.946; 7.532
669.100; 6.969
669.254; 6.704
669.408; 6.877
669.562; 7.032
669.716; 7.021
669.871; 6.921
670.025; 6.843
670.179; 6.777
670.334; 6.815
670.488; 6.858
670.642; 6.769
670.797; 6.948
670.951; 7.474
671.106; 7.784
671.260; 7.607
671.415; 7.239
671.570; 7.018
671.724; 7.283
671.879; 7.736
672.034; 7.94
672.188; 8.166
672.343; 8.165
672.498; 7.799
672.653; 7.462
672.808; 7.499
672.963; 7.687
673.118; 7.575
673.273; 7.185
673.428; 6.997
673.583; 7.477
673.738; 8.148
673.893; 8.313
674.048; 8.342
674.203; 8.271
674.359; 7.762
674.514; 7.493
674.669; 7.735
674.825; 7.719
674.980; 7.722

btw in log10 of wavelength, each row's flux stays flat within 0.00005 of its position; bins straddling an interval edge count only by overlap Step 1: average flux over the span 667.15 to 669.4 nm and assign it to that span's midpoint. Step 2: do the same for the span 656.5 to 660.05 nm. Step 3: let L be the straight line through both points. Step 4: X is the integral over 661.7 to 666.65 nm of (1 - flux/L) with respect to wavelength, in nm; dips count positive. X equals 0.27 nm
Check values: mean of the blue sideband 7.89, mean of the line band 7.24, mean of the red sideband 7.5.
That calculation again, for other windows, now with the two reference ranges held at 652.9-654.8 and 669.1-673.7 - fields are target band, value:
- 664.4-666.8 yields 0.173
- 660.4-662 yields 0.156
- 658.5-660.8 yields 0.039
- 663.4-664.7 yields 0.061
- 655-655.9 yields -0.028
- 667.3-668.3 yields -0.029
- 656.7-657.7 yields -0.069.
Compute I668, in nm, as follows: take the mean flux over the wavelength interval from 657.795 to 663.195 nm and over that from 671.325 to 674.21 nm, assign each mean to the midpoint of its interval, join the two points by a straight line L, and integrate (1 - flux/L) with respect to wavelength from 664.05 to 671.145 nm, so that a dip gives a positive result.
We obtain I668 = 0.40 nm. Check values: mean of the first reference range 7.51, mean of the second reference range 7.69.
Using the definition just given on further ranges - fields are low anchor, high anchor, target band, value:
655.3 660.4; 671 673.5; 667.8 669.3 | 0.041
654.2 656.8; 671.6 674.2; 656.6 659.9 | 0.079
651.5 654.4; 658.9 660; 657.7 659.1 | 0.079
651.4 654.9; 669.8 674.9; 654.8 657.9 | -0.180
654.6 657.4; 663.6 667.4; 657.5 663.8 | 0.187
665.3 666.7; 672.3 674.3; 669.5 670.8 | 0.090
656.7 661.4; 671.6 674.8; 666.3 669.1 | 0.057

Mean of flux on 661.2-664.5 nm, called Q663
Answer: 7.42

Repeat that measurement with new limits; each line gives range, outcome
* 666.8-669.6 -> 7.45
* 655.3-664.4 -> 7.69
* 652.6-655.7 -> 7.79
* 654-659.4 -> 8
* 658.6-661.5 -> 7.49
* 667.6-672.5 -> 7.36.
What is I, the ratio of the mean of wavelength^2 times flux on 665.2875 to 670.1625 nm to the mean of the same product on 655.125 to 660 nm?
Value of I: 0.93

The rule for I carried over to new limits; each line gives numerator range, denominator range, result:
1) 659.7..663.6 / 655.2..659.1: 0.93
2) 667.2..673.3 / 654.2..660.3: 0.96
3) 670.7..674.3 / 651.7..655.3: 1.06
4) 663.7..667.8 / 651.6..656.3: 0.95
